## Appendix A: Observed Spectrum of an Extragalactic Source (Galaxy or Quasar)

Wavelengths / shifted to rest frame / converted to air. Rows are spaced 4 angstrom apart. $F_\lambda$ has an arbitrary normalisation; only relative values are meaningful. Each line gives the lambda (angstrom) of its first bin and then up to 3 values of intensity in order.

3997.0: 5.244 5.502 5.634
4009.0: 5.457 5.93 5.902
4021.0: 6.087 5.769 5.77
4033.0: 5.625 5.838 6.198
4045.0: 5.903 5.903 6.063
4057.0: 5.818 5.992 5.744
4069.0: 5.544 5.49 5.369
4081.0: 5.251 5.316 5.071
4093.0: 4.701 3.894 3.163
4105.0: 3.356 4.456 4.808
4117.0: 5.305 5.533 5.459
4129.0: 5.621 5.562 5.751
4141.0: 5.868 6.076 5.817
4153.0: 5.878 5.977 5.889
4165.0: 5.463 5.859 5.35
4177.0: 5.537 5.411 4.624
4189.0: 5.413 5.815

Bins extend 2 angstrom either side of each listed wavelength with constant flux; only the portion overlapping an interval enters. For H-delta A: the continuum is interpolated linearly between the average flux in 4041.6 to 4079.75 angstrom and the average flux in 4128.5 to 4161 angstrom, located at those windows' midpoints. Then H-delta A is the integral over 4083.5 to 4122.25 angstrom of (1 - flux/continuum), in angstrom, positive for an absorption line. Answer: 8.5 angstrom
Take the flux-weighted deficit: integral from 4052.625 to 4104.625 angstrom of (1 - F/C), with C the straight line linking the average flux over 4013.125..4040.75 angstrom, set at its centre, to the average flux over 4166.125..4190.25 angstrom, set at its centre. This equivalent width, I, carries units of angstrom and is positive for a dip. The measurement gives 5.5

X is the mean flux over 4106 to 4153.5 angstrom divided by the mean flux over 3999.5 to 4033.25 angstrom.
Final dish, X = 0.95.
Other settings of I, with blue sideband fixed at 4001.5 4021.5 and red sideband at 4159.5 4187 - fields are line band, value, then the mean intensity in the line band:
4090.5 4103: 3.6 angstrom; 3.97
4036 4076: -1.2 angstrom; 5.84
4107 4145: 0.8 angstrom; 5.41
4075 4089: 0.9 angstrom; 5.28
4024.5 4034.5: 0.0 angstrom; 5.72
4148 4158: -0.7 angstrom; 5.89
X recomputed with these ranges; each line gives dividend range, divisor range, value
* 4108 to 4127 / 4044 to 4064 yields 0.87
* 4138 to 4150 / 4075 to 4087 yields 1.11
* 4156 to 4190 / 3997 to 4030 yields 0.96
